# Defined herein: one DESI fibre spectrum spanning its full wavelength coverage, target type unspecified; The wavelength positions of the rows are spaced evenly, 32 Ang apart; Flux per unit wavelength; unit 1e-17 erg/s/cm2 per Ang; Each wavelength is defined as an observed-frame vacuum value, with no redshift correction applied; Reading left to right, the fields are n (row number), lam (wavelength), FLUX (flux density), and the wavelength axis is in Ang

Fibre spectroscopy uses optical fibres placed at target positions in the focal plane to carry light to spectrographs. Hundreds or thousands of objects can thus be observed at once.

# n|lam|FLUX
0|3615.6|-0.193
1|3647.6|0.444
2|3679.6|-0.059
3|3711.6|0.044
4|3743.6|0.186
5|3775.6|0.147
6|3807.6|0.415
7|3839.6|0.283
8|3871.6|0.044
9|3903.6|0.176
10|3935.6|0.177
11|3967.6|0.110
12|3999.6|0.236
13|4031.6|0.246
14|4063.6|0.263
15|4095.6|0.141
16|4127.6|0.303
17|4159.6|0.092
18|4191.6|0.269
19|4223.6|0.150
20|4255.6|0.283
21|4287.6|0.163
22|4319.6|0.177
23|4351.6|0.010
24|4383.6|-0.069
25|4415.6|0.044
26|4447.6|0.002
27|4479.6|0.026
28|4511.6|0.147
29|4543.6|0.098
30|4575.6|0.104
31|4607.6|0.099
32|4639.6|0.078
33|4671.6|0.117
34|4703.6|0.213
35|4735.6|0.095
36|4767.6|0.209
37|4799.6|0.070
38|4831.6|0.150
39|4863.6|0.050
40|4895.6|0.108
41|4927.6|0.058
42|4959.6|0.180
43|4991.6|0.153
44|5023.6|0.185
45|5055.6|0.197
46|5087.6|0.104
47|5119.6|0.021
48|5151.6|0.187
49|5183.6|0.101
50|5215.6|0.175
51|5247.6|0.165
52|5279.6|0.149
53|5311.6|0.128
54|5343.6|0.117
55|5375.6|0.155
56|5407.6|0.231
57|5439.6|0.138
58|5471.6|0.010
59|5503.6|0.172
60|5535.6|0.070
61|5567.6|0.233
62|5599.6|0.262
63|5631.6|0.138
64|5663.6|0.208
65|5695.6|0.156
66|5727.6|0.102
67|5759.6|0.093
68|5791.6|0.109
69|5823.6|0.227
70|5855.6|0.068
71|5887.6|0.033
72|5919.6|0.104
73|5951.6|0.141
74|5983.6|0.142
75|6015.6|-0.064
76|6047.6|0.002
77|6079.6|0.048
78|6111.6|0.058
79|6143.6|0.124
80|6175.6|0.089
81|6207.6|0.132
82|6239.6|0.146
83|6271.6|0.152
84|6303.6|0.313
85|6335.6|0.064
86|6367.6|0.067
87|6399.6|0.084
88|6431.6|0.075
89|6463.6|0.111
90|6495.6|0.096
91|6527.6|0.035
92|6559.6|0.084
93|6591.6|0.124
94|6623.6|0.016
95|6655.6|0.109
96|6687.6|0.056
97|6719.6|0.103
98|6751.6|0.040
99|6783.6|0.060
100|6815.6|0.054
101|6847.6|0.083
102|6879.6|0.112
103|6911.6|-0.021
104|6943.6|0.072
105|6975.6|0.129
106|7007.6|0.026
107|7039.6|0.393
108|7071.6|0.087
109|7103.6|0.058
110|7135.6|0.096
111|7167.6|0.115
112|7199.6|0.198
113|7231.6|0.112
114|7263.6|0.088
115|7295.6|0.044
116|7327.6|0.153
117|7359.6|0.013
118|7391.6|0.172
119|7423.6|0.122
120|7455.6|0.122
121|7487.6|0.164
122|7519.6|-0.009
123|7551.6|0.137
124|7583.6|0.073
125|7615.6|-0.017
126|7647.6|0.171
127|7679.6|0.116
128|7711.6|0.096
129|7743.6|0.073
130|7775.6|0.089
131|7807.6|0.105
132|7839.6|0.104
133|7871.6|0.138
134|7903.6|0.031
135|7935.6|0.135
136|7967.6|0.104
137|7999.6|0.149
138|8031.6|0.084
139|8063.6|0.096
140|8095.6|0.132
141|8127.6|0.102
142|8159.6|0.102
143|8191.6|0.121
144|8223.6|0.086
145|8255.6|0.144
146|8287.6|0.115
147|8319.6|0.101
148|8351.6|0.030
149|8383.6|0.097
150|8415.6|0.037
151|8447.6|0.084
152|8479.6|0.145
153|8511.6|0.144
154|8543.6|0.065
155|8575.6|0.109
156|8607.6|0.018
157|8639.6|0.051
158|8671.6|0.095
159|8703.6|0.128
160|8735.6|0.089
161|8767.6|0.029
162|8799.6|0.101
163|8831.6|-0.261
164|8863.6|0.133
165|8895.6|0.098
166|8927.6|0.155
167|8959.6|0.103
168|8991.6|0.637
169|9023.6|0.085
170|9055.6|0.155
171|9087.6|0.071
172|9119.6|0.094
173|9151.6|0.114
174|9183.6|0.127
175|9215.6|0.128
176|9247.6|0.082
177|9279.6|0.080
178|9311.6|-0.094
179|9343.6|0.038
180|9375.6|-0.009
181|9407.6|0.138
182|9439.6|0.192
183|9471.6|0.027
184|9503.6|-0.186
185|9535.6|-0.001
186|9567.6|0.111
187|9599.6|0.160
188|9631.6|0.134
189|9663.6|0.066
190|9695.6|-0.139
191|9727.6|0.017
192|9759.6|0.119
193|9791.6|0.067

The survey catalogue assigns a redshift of 0.89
